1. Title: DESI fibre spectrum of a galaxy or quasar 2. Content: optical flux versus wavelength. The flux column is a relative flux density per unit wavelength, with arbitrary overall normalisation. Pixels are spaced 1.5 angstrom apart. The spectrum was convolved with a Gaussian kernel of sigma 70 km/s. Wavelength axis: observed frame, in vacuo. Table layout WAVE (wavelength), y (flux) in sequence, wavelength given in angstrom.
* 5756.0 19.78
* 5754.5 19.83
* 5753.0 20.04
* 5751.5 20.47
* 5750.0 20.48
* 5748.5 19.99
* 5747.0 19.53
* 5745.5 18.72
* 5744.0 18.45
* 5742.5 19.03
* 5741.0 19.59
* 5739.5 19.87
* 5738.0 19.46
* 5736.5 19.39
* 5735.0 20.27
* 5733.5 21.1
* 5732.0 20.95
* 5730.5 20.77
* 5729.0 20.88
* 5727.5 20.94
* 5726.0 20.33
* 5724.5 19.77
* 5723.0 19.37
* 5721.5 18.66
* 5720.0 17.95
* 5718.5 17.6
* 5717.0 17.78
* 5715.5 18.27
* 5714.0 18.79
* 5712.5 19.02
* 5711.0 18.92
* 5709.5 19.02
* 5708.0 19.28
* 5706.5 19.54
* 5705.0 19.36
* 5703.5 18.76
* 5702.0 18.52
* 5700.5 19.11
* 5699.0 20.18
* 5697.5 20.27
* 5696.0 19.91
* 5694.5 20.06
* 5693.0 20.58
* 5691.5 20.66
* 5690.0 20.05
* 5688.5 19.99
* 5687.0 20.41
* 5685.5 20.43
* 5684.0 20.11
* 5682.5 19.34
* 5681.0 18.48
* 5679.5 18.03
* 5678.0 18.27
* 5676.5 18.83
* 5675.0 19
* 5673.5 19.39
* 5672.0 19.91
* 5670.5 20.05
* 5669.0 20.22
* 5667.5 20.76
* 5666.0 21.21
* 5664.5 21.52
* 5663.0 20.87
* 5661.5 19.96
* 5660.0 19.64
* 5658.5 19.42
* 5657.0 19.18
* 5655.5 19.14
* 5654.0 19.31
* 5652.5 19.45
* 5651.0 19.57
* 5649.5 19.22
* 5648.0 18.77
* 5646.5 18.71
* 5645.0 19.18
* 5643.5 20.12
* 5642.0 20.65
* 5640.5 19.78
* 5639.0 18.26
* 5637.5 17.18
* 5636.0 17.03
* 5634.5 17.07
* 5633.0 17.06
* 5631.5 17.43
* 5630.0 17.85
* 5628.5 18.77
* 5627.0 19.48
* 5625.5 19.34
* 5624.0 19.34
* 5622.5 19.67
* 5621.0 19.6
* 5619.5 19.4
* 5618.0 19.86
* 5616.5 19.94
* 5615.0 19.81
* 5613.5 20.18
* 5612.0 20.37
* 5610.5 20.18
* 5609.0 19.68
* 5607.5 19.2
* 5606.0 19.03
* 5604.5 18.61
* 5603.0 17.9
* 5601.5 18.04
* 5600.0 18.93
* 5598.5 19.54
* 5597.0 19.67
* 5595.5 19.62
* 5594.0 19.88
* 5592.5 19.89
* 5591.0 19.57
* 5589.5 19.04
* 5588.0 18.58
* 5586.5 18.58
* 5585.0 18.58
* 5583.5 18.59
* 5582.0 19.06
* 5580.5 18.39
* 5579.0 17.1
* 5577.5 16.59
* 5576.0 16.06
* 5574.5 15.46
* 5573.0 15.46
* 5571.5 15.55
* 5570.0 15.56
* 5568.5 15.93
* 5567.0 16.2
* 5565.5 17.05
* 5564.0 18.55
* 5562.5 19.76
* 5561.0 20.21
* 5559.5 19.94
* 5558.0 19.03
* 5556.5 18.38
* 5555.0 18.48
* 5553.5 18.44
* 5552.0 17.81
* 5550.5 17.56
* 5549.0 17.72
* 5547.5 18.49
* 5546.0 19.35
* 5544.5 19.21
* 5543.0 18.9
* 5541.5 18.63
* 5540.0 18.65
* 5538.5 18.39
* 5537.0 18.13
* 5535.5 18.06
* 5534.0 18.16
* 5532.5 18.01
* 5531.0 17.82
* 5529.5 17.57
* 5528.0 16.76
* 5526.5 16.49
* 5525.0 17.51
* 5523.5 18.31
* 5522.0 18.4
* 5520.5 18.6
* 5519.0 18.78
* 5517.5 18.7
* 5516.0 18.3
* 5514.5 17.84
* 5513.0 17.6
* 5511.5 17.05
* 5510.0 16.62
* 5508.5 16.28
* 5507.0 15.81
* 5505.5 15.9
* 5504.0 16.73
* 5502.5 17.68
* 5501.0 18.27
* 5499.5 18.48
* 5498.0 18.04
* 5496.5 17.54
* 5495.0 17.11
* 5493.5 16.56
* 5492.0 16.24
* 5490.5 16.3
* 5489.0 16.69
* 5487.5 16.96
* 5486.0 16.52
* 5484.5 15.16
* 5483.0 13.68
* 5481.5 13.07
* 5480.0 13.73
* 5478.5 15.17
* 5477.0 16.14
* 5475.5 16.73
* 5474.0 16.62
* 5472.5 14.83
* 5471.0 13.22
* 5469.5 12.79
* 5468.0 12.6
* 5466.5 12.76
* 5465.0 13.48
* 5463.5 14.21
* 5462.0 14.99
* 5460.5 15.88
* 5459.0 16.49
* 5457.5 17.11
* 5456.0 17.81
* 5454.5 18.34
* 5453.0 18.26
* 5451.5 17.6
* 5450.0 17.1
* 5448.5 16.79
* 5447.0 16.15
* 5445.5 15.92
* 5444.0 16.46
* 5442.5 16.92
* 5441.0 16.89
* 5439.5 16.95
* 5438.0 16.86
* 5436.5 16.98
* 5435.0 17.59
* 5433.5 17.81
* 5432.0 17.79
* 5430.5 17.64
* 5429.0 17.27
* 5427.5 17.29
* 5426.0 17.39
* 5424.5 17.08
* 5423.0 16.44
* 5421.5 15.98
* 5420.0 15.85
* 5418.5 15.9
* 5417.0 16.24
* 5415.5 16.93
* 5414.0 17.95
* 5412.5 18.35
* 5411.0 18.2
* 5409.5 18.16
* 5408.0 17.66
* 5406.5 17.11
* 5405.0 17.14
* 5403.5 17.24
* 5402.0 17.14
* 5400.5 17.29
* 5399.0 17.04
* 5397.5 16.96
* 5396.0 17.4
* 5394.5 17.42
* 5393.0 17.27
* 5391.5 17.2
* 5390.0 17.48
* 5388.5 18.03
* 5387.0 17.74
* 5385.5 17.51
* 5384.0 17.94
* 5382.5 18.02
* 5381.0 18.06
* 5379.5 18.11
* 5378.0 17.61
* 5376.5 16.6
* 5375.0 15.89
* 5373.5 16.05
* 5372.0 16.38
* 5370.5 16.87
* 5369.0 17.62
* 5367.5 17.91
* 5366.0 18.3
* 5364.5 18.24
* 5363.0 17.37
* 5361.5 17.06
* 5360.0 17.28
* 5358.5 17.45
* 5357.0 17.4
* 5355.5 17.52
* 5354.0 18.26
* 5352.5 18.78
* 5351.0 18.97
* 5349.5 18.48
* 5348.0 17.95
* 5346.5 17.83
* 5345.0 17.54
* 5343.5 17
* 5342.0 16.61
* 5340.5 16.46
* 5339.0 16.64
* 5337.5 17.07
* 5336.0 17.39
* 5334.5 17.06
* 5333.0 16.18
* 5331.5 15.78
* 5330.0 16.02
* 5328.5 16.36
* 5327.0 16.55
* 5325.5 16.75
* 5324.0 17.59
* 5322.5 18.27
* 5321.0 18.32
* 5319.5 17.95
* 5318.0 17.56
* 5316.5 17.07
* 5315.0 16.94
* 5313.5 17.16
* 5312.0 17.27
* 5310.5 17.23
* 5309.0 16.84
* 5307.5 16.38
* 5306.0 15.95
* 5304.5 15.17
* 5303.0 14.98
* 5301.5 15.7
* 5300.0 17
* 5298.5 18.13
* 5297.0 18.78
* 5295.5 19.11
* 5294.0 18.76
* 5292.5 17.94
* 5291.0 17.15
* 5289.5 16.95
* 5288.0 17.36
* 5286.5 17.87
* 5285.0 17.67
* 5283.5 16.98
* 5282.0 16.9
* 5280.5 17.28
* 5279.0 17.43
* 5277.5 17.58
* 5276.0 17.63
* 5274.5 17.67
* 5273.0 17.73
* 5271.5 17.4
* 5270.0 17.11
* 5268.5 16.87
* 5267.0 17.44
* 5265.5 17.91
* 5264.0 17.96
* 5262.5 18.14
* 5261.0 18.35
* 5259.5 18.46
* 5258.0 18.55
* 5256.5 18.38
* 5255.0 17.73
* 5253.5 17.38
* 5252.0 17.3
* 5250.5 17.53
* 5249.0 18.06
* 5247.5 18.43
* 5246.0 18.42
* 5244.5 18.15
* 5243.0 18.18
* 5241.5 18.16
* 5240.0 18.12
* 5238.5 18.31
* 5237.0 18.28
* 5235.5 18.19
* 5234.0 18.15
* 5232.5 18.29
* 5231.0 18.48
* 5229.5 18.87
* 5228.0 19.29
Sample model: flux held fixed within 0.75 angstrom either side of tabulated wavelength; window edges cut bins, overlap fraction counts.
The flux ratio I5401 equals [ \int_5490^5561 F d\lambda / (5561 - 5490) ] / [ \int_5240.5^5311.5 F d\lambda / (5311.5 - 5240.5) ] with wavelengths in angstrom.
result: 1.02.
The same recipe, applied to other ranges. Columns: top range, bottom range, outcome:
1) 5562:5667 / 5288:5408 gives 1.09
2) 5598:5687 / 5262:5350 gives 1.12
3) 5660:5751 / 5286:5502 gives 1.16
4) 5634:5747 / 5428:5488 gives 1.22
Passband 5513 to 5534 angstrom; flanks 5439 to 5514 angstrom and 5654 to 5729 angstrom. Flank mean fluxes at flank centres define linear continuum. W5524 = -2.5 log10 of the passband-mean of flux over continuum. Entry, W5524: -0.07 mag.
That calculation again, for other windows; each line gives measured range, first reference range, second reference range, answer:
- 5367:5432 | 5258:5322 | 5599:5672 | 0.047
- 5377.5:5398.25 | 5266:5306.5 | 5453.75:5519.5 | -0.058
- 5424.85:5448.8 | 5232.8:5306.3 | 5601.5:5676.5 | 0.083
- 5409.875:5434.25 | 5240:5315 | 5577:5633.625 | 0.064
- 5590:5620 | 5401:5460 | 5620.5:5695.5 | -0.035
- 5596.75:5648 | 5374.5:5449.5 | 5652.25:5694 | 0.016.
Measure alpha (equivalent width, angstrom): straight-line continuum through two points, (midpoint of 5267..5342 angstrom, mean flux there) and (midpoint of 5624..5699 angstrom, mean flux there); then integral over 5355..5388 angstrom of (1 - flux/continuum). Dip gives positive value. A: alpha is 0.3 angstrom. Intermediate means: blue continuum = 17.1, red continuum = 19.4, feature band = 17.4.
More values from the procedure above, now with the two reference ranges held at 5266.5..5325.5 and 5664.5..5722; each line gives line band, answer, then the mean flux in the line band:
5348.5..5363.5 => -0.2 angstrom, 17.9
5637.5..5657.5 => -0.1 angstrom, 19.3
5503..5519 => 1.1 angstrom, 17.2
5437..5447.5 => 0.9 angstrom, 16.6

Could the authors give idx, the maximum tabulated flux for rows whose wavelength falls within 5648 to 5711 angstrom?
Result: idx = 21.52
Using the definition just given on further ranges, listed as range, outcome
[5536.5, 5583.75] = 20.21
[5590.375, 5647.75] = 20.65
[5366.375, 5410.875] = 18.16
